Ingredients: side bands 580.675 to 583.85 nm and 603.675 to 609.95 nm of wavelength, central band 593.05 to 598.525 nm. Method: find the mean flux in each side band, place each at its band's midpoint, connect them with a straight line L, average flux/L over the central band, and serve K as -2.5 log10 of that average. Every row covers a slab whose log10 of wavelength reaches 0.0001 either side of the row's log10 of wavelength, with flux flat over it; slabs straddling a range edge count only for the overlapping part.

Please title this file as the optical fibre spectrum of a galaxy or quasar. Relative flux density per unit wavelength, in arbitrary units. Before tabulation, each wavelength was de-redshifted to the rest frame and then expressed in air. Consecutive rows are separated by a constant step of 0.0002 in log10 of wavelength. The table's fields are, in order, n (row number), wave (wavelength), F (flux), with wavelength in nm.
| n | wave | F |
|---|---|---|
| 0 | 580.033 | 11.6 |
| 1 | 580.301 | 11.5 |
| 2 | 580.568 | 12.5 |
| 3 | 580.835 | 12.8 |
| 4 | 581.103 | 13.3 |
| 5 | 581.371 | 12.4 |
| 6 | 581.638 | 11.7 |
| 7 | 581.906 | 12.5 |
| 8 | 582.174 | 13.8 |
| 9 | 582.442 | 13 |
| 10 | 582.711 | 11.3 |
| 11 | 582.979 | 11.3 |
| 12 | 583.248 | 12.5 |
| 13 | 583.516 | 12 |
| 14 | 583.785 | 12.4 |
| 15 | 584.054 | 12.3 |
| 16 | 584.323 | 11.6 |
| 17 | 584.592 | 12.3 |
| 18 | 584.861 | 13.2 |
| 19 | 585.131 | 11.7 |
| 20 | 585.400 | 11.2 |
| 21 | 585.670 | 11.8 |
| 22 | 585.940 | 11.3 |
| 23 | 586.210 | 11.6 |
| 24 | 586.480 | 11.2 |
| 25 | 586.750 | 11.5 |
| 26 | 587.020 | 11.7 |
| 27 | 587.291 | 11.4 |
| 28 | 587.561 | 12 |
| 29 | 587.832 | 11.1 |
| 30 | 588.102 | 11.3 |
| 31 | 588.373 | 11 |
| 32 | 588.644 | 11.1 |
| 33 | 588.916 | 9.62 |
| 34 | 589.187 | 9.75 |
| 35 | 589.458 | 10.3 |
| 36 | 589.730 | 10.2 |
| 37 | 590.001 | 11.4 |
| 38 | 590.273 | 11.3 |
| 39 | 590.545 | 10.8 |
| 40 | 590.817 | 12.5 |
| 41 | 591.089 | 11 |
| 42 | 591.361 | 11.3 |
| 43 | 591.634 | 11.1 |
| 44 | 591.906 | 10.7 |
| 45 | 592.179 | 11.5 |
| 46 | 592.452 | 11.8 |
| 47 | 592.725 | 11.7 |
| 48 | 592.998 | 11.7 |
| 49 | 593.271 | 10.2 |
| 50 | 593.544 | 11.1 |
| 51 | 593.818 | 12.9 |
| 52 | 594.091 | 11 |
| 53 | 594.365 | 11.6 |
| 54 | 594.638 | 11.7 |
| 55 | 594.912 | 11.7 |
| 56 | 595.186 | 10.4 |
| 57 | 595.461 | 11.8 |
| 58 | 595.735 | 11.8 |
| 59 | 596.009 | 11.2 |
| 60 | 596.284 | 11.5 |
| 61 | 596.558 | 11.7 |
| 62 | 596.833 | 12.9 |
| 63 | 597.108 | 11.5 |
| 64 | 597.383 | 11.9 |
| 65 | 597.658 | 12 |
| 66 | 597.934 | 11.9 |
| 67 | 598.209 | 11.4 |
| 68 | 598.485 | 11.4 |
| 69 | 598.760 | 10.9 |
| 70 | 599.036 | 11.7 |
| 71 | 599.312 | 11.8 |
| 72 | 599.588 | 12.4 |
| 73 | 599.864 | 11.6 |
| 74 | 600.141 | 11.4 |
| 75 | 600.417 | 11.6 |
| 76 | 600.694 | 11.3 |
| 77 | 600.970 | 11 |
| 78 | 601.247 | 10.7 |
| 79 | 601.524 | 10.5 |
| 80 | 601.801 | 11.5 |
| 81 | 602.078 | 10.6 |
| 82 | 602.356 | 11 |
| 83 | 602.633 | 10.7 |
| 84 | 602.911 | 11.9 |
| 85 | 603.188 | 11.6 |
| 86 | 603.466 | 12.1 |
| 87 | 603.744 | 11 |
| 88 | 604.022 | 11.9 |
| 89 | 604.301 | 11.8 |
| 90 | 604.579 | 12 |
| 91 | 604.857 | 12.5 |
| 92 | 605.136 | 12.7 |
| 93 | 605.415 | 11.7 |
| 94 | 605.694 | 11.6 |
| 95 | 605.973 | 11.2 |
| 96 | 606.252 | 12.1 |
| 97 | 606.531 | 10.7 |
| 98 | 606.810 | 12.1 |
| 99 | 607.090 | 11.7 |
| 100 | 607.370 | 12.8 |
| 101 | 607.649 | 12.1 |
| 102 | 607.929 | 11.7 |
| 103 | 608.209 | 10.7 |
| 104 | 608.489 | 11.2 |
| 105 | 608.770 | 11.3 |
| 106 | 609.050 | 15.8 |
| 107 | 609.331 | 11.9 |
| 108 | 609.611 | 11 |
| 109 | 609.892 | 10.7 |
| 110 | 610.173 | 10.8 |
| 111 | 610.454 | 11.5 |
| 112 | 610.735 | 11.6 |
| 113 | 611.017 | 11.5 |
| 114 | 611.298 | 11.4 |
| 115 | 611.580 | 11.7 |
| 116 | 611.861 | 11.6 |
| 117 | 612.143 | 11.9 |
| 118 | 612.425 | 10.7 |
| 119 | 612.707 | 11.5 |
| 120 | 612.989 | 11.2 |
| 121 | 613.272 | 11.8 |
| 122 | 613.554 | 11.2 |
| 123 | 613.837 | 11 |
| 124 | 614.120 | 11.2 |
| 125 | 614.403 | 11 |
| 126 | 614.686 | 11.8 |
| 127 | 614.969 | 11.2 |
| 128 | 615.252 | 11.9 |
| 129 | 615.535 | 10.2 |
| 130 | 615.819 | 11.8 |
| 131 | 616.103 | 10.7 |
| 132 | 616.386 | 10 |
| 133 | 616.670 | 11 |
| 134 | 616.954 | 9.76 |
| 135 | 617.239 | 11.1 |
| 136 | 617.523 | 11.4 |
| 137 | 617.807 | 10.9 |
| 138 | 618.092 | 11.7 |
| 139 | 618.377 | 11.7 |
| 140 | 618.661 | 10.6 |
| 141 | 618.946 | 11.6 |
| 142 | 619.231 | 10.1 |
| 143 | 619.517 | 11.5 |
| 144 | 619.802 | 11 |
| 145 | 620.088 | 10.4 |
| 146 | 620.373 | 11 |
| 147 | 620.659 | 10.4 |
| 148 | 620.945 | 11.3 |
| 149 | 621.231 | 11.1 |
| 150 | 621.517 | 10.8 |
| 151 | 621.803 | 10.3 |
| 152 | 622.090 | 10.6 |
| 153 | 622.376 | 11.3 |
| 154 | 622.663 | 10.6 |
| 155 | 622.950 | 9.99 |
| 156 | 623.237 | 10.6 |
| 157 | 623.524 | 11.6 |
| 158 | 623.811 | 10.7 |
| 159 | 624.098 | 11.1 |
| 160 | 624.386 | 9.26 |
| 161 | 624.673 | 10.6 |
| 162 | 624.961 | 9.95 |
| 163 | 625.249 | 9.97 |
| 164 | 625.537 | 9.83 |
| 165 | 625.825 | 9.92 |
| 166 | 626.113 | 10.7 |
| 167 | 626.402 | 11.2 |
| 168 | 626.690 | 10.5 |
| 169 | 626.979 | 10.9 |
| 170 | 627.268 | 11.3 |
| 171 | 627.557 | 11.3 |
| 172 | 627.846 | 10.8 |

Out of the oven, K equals 0.05 mag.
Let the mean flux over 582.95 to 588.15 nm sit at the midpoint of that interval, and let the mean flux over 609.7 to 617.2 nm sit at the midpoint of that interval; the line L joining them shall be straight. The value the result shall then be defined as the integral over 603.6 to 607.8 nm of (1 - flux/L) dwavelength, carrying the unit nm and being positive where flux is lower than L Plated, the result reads -0.19 nm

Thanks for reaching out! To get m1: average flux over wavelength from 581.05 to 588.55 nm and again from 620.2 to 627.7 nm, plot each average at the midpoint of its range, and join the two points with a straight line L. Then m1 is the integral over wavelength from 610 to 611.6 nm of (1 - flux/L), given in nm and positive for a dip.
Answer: -0.04 nm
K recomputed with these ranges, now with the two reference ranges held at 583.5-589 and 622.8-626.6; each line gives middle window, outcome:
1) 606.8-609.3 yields -0.11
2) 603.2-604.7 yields -0.07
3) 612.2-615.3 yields -0.06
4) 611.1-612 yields -0.07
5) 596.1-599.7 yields -0.05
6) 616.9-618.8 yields -0.05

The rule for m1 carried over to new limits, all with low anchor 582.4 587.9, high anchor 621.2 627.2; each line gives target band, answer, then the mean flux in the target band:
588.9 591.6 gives 0.18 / 10.9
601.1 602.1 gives 0.04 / 10.9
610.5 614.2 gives -0.16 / 11.4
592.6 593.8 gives 0.02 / 11.3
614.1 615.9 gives -0.07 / 11.3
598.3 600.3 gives -0.04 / 11.6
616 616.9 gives 0.03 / 10.5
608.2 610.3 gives -0.13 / 11.7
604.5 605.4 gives -0.09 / 12.3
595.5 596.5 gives -0.01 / 11.6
